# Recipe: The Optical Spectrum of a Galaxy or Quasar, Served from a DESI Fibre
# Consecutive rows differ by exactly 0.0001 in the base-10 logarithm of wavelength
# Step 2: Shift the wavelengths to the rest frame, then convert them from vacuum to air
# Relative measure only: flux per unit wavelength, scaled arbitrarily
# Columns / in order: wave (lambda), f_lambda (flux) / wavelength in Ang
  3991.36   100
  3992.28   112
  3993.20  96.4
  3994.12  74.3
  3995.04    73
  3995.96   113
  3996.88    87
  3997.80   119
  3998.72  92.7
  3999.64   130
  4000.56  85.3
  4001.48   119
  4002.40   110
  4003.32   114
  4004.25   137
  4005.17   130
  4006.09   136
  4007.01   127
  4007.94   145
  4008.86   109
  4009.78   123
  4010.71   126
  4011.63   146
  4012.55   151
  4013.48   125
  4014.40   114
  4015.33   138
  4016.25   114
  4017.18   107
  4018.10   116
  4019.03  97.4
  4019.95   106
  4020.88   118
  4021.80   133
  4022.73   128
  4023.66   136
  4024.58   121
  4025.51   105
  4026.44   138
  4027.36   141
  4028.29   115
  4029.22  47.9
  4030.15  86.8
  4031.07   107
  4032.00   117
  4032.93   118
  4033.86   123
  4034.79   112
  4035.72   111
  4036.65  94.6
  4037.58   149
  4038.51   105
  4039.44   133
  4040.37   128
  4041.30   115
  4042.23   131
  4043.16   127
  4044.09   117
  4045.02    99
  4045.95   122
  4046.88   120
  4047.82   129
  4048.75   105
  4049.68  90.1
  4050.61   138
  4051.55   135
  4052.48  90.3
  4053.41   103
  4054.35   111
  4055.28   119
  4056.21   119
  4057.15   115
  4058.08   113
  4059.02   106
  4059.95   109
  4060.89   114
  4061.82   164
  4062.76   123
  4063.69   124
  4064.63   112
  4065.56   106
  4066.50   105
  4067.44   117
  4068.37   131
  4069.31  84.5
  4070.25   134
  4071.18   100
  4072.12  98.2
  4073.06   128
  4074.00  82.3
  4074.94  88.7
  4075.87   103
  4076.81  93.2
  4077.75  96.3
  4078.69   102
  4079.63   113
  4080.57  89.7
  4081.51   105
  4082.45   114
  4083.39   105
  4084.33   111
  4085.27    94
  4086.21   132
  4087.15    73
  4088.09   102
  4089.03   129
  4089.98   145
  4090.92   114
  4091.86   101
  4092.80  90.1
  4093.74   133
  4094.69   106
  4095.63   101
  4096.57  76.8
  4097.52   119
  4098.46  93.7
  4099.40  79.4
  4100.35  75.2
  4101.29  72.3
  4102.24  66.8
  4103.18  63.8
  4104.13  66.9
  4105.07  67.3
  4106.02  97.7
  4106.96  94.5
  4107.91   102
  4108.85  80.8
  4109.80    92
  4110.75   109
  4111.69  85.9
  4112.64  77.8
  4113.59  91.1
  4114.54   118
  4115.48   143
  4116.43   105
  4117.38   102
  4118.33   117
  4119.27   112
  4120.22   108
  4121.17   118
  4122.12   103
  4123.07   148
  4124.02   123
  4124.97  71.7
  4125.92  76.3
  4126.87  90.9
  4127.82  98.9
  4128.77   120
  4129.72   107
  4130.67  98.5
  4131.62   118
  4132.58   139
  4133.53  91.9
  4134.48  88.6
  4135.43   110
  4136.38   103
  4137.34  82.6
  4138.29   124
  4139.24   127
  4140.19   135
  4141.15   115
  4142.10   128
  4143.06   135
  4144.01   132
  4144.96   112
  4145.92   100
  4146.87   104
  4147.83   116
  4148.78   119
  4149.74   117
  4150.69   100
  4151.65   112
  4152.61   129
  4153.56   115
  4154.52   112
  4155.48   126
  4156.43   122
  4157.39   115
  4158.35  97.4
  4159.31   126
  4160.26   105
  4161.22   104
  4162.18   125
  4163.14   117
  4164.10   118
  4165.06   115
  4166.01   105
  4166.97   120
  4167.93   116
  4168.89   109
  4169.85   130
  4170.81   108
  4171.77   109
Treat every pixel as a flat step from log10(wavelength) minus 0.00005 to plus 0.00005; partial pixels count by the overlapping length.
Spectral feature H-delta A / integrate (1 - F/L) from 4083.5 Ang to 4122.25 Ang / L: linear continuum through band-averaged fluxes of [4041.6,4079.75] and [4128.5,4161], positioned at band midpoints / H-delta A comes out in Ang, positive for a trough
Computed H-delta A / 4.81 Ang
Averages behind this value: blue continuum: 113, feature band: 99.3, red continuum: 114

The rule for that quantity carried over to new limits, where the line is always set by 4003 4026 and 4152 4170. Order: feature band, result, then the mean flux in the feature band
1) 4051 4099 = 4.6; 109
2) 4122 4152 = 1.6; 111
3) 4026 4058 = 2.0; 115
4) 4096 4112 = 4.6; 85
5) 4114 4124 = 0.1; 118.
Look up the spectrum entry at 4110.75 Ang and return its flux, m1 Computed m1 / 109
